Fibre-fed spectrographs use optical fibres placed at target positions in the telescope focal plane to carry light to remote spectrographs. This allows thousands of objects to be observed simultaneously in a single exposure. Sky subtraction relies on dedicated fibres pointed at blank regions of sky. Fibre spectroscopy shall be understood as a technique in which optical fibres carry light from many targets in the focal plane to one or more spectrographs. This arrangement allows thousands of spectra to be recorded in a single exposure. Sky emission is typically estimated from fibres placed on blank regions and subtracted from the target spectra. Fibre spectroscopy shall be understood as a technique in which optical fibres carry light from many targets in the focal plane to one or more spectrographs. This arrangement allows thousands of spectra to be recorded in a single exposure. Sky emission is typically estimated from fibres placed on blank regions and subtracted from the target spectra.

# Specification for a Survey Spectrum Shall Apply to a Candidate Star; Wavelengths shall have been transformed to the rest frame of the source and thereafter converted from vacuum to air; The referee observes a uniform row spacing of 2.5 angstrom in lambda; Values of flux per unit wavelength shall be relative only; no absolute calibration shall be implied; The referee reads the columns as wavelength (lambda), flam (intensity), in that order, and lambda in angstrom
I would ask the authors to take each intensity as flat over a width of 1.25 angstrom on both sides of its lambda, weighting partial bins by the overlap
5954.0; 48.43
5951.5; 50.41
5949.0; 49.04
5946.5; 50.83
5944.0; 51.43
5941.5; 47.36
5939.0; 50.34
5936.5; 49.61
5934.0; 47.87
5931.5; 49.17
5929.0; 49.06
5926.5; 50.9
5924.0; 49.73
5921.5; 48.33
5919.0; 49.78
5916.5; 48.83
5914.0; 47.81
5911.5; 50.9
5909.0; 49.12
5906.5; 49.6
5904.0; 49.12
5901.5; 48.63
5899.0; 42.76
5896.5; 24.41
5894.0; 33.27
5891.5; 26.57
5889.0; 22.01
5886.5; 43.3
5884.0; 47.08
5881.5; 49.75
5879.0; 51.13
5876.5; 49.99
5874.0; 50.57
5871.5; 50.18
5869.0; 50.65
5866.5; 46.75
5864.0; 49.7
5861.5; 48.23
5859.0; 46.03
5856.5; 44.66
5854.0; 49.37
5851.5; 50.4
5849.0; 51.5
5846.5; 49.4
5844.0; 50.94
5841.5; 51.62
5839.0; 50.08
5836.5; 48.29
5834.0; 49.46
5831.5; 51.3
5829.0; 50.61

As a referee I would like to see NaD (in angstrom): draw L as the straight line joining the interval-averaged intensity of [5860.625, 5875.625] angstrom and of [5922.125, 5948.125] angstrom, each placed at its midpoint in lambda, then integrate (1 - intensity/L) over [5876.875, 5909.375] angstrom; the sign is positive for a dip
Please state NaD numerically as 5.4 angstrom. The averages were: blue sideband 49.4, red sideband 49.6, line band 41.3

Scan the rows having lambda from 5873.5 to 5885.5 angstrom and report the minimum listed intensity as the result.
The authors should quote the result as 47.08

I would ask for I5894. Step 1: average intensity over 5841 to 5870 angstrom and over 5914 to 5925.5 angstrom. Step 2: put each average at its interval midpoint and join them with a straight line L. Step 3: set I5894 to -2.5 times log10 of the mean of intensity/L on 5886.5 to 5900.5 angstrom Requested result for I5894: 0.49 mag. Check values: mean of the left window 49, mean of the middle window 31.3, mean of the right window 49.1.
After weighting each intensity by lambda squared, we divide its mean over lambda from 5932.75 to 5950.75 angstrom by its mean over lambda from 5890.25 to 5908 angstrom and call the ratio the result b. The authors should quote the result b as 1.28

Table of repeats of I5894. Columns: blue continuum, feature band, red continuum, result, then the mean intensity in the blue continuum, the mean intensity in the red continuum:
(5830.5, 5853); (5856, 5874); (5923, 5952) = 0.040 mag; 50.3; 49.6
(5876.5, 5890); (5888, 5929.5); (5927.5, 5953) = 0.070 mag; 43.7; 49.5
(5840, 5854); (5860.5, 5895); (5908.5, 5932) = 0.135 mag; 50.6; 49.4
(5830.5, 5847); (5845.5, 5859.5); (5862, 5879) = 0.028 mag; 50.2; 49.7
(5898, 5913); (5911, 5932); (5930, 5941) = -0.012 mag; 48.4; 49.1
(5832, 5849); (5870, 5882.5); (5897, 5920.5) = -0.032 mag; 50.1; 47.7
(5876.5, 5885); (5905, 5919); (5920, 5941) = 0.002 mag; 49.5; 49.3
